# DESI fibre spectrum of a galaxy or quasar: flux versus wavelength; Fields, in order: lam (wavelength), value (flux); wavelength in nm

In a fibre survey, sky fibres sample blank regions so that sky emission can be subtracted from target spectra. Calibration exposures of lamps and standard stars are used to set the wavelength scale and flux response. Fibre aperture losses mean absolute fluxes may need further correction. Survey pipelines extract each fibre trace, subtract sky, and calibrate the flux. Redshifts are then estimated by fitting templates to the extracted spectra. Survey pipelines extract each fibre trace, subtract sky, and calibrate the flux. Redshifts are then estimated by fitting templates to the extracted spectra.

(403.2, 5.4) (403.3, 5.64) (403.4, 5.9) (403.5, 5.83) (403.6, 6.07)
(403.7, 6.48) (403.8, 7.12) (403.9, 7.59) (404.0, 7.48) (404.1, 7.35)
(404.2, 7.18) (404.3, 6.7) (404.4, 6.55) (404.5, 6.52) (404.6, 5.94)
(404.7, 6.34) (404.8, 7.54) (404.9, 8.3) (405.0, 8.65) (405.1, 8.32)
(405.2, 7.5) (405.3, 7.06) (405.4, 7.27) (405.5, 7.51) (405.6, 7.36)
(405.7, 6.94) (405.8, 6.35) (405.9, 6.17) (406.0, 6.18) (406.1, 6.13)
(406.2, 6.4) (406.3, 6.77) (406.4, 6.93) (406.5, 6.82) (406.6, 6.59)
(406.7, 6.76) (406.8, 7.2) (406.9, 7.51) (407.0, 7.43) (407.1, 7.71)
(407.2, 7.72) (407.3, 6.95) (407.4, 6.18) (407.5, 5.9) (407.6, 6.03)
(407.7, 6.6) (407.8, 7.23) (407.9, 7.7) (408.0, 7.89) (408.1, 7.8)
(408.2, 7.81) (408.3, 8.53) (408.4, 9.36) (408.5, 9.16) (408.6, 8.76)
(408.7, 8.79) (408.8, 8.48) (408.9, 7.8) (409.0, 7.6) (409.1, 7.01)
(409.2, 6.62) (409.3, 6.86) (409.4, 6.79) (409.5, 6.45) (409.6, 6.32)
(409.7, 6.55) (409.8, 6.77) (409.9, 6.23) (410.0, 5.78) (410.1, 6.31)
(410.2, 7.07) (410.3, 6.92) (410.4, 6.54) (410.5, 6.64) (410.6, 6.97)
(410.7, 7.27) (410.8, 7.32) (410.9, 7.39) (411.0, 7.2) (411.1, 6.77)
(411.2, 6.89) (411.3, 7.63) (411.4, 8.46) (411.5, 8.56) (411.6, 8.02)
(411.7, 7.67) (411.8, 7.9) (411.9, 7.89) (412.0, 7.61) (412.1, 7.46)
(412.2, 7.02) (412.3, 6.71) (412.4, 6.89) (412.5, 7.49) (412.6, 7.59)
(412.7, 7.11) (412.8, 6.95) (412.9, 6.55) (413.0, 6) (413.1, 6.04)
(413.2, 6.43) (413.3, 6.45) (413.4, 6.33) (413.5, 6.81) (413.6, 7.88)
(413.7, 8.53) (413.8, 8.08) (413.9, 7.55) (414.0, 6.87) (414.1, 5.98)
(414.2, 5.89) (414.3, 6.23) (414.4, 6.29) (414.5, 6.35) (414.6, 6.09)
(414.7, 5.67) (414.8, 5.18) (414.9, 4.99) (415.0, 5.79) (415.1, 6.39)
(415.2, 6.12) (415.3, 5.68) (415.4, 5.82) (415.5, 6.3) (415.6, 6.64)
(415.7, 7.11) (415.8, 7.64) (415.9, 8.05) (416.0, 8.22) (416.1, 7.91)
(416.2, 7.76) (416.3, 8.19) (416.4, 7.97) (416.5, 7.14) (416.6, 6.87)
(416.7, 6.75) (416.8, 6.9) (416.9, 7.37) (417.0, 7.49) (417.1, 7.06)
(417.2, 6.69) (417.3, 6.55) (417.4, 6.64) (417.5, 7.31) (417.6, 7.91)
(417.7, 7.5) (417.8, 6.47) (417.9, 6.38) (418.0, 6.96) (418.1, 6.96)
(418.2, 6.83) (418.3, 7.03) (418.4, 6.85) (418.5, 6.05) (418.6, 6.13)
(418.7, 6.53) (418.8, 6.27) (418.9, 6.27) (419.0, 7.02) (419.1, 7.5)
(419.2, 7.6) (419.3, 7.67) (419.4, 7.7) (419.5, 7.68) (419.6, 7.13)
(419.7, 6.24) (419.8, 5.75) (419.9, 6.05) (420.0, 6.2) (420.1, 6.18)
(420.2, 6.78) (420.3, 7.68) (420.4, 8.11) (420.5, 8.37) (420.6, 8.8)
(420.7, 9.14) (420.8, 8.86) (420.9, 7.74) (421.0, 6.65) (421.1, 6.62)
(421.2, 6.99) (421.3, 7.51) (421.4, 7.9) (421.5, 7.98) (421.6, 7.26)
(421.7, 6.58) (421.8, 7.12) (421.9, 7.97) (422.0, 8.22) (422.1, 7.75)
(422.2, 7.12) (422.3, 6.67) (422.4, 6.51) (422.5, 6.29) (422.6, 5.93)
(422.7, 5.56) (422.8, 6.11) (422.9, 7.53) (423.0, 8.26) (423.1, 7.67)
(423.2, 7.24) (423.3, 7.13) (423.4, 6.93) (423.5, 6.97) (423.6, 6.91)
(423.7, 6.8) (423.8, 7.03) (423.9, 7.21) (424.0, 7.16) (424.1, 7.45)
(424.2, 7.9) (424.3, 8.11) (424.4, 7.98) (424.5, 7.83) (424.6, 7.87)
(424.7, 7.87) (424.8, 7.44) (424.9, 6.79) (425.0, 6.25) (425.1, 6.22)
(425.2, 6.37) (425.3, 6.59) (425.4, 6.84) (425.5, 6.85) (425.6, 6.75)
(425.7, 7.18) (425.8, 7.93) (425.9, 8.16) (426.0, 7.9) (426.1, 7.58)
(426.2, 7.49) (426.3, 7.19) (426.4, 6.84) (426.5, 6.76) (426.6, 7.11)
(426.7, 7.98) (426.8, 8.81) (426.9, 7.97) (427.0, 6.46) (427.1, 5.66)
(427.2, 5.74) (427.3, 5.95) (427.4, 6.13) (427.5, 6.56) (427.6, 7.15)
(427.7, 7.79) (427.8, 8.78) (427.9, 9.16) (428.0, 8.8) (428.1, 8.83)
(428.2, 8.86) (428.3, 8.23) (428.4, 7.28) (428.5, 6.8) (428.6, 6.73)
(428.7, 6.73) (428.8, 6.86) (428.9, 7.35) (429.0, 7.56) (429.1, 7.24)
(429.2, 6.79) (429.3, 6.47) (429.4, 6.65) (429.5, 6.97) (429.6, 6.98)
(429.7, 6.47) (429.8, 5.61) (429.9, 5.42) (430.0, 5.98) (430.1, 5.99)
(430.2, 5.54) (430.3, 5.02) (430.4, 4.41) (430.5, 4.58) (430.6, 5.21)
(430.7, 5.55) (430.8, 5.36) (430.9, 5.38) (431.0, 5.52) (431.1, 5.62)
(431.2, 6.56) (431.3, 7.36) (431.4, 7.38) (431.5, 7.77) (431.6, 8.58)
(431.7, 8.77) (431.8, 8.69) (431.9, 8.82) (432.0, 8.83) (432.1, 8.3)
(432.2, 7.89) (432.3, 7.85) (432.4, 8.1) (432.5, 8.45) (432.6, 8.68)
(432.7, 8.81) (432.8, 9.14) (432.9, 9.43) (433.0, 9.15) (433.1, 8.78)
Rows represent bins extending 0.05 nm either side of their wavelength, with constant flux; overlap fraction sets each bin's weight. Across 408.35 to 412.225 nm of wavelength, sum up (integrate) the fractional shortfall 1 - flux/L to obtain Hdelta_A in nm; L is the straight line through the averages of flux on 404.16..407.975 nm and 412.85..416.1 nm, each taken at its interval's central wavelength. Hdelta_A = -0.33 nm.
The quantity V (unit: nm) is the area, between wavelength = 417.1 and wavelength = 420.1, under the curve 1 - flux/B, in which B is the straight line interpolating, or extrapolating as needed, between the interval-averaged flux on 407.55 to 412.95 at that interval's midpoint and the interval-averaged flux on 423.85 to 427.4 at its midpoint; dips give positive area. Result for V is 0.181 nm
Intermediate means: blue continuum 7.33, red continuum 7.19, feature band 6.82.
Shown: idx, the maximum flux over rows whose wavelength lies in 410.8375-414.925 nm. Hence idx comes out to 8.56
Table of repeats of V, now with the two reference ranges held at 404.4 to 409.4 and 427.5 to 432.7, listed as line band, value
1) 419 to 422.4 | -0.090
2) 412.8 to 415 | 0.226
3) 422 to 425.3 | 0.024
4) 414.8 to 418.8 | 0.185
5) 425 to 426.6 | 0.012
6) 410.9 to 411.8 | -0.051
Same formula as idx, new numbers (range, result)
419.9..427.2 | 9.14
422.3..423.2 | 8.26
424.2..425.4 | 8.11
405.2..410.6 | 9.36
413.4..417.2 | 8.53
